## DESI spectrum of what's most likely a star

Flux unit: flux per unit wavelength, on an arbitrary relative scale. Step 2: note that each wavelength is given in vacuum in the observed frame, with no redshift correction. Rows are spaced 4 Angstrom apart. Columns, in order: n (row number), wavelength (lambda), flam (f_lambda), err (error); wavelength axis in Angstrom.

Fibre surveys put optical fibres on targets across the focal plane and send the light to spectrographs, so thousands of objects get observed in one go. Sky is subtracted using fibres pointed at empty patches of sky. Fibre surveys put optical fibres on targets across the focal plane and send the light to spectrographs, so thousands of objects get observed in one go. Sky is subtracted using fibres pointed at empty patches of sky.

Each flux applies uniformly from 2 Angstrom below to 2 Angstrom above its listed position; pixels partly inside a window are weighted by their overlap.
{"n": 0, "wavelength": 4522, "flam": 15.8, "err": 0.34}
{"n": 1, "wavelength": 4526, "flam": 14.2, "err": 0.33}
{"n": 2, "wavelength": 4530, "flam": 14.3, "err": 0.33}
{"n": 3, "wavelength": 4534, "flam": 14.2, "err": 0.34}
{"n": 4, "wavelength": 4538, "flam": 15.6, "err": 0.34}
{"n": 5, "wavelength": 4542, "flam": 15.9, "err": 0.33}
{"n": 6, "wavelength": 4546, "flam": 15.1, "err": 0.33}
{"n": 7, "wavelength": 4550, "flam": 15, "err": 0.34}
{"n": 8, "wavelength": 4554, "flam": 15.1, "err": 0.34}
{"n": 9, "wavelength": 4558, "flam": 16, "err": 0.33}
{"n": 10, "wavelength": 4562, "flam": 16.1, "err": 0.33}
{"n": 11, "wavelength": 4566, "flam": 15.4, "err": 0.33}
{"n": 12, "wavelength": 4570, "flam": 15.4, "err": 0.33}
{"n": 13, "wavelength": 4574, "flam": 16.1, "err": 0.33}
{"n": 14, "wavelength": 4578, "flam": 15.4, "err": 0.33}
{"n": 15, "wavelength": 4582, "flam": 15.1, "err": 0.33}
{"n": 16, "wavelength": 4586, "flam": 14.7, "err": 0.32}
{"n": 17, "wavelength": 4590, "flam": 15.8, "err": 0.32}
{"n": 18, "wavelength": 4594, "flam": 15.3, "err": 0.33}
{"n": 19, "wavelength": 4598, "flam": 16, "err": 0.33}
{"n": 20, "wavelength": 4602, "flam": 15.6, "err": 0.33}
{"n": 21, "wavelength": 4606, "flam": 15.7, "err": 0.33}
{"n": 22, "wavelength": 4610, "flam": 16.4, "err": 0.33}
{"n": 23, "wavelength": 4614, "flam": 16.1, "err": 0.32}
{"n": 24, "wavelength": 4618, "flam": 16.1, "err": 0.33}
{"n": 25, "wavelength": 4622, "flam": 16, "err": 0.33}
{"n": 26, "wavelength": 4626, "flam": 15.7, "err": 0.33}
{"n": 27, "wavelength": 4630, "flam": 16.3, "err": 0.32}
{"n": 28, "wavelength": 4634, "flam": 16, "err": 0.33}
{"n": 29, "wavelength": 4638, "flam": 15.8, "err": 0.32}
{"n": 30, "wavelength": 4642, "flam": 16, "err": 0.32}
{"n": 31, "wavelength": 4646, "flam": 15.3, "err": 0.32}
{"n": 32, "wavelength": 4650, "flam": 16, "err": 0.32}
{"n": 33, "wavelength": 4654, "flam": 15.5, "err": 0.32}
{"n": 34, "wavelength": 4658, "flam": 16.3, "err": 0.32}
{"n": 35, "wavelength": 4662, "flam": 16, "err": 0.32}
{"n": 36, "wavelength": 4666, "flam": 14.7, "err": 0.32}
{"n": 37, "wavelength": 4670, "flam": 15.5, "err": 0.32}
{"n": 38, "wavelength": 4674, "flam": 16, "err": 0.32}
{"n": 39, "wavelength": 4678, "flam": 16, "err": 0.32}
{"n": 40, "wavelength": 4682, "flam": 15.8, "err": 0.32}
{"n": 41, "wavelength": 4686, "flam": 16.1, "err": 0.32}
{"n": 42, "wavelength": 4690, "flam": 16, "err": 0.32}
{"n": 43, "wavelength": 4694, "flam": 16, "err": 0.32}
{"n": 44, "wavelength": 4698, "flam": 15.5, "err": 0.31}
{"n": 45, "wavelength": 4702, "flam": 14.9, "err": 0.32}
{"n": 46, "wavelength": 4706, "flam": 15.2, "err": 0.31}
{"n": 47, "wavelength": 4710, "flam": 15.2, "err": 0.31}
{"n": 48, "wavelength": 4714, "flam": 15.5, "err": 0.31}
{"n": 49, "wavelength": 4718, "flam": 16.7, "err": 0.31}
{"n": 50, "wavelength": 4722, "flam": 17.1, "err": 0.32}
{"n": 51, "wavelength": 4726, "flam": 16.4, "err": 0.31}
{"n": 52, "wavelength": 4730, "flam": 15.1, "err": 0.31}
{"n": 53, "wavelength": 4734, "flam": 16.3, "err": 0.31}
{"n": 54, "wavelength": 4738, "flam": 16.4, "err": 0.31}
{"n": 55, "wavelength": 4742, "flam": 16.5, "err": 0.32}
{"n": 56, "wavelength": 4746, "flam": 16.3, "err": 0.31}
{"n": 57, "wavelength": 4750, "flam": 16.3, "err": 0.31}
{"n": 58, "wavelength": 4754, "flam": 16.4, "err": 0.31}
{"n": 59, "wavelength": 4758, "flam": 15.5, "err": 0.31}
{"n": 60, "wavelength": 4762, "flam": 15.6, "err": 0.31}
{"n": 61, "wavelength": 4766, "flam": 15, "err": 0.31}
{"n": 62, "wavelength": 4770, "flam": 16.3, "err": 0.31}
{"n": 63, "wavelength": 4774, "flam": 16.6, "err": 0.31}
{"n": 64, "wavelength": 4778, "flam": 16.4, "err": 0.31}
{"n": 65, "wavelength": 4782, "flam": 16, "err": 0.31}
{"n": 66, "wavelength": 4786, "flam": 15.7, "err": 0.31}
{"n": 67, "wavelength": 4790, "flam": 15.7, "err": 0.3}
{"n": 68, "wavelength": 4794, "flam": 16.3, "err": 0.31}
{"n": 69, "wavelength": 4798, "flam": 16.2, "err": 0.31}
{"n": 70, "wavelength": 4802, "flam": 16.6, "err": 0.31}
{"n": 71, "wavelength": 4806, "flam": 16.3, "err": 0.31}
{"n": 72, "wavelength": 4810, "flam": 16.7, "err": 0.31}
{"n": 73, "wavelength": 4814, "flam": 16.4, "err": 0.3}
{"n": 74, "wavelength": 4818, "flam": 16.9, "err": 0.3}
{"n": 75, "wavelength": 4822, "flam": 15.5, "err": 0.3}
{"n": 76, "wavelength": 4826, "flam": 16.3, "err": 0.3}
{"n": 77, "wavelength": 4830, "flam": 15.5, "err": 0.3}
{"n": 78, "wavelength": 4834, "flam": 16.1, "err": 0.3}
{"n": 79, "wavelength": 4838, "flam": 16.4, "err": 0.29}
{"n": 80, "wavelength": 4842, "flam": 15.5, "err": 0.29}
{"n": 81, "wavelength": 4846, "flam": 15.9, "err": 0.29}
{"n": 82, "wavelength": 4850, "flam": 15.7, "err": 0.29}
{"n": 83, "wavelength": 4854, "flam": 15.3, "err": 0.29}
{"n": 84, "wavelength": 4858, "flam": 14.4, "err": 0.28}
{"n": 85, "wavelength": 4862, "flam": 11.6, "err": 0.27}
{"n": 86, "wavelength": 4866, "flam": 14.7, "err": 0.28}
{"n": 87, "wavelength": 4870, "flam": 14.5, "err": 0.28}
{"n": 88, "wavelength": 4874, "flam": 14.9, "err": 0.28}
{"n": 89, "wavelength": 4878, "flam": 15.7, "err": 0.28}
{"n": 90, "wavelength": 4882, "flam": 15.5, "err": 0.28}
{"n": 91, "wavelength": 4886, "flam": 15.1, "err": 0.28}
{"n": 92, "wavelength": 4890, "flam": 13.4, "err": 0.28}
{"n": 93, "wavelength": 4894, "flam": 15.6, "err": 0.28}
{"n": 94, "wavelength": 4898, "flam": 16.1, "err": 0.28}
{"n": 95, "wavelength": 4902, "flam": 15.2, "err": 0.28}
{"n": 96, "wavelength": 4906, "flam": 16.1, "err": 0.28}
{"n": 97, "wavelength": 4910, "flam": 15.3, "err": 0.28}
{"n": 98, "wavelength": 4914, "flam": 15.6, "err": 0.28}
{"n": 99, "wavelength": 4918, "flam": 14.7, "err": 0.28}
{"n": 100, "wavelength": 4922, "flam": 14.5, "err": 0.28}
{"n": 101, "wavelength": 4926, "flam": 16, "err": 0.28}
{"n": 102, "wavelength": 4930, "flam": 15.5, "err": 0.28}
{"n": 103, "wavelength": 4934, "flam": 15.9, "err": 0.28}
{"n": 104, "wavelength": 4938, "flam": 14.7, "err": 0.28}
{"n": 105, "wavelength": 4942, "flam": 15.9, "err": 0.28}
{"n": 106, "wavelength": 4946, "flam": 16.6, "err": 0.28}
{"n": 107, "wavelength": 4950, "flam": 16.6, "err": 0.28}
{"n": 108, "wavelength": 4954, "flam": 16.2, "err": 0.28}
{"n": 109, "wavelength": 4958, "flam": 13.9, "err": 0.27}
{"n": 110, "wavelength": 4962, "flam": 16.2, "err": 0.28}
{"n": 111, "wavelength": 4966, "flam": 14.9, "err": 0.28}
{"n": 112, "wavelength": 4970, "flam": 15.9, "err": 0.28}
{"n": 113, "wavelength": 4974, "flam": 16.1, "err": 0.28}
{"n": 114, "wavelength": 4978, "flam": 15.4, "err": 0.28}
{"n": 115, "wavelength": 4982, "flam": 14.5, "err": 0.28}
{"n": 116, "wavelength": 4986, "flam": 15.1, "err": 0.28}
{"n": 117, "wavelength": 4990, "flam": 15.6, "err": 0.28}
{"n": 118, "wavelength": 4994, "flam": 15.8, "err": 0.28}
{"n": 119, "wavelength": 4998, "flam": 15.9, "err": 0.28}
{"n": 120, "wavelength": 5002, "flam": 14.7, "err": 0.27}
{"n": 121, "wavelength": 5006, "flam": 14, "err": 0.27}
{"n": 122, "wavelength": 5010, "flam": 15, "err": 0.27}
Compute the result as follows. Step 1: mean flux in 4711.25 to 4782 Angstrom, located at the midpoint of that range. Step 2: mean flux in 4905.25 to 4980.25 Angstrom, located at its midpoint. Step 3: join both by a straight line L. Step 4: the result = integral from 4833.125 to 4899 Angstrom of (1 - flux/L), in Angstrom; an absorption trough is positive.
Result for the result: 3.1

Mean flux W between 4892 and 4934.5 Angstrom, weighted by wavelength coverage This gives 15.5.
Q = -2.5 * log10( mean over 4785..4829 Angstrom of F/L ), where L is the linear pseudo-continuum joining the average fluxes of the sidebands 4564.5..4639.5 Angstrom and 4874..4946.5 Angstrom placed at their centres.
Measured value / -0.05 mag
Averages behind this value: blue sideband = 15.7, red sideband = 15.4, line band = 16.2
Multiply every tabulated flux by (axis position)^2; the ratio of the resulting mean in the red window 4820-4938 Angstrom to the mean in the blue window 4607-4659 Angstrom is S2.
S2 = 1.06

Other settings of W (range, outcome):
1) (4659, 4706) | 15.7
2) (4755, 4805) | 16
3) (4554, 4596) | 15.5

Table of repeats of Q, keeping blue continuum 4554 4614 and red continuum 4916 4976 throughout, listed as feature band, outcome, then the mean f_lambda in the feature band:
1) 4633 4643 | -0.02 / 15.9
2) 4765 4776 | -0.03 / 16.1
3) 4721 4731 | -0.04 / 16.2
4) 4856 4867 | 0.16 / 13.5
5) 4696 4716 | 0.03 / 15.3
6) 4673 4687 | -0.02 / 16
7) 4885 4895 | 0.07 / 14.6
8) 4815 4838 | -0.03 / 16.1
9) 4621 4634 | -0.03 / 16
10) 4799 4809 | -0.06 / 16.4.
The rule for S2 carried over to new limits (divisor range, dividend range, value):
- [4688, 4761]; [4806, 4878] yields 1.02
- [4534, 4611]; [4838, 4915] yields 1.11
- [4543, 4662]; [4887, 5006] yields 1.13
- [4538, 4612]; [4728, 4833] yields 1.13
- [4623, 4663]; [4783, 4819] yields 1.10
